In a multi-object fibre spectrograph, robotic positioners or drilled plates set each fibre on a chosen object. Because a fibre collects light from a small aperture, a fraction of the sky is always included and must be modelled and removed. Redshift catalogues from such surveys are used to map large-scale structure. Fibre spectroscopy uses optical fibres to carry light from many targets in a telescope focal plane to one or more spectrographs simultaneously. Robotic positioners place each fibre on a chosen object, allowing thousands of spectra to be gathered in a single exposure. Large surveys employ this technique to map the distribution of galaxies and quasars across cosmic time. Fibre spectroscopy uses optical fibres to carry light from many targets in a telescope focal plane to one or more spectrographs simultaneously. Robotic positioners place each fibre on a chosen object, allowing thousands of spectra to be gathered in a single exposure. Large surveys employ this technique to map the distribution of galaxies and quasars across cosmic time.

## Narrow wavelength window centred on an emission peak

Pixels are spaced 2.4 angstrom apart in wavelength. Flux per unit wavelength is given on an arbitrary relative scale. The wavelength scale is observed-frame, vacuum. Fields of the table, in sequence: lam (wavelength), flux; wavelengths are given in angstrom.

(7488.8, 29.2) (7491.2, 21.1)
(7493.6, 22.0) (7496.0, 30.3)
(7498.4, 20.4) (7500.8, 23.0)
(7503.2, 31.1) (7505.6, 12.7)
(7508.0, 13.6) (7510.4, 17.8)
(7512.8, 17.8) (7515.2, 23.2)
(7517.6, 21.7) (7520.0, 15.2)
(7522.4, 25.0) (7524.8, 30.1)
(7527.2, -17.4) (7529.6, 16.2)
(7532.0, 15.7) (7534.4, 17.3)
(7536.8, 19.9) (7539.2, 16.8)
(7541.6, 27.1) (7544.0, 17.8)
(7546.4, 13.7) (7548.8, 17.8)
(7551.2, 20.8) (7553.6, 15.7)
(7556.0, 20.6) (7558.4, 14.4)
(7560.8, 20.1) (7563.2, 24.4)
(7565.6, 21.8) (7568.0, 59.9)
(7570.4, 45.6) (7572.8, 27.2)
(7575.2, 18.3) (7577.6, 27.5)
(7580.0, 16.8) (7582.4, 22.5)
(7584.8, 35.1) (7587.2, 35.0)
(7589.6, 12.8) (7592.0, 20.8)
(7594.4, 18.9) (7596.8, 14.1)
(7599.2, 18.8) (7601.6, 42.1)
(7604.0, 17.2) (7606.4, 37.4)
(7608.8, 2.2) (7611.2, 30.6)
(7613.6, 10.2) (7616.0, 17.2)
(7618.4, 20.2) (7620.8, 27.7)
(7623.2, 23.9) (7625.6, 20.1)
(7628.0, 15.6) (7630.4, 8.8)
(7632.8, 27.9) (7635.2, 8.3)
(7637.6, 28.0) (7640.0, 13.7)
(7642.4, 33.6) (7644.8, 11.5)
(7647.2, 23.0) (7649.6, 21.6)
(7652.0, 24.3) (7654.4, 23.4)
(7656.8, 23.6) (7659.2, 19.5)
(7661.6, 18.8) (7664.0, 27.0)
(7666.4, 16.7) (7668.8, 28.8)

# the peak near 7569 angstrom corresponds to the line [S II]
